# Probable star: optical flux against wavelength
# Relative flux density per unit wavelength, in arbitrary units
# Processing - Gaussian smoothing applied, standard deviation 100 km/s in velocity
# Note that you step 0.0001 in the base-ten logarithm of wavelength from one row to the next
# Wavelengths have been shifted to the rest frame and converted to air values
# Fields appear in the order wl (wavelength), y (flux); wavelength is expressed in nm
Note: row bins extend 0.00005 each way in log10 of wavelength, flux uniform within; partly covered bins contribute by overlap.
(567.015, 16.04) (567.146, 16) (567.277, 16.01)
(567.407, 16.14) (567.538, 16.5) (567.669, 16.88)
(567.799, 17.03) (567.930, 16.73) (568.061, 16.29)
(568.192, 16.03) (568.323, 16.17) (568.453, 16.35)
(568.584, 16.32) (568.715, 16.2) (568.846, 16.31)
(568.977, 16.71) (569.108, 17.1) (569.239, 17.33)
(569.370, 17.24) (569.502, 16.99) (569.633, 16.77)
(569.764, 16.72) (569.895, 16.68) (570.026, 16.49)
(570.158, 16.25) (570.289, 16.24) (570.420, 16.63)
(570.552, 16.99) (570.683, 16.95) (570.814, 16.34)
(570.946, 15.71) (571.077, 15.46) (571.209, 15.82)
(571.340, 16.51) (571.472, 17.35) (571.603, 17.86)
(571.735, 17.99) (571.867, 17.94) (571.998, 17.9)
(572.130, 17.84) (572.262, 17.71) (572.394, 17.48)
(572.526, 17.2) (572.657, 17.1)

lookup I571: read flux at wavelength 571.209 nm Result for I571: 15.82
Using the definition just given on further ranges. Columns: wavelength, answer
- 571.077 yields 15.46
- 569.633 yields 16.77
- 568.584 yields 16.32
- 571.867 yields 17.94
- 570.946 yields 15.71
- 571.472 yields 17.35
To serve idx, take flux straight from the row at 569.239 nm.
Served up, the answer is 17.33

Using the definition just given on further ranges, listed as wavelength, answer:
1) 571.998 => 17.9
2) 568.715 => 16.2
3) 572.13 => 17.84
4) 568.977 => 16.71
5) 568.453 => 16.35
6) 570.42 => 16.63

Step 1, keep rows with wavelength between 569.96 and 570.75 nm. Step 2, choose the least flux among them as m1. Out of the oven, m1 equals 16.24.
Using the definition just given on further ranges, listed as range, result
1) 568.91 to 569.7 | 16.71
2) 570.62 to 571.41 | 15.46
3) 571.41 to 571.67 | 17.35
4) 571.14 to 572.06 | 15.82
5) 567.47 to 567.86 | 16.5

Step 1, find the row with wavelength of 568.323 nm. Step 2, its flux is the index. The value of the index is 16.17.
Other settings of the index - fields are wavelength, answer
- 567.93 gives 16.73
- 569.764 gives 16.72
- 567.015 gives 16.04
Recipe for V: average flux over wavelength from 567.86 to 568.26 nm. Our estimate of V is 16.3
